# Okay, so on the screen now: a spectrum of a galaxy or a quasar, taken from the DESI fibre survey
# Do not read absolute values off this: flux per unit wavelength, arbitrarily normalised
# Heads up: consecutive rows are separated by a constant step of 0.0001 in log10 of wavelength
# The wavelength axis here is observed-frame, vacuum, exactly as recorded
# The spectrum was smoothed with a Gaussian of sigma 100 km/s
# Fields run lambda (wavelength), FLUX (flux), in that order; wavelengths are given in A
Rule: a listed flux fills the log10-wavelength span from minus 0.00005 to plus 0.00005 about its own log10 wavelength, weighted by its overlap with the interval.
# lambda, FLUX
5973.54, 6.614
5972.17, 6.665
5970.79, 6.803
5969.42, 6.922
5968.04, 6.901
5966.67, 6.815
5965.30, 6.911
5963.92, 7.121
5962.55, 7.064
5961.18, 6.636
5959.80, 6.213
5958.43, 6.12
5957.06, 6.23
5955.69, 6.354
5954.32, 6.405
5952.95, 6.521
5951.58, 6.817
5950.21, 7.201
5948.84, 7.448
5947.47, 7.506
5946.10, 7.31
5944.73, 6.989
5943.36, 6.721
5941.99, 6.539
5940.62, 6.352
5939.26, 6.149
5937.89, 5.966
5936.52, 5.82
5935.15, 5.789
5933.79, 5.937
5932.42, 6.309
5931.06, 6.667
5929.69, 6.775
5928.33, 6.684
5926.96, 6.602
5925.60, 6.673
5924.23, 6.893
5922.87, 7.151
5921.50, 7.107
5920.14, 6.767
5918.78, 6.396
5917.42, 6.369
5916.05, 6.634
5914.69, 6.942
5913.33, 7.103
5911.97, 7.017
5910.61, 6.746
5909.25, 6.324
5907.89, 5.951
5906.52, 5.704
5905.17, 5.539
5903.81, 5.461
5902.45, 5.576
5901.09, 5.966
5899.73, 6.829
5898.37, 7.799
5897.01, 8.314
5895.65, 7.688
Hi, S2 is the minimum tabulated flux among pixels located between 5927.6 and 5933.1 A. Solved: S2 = 6.309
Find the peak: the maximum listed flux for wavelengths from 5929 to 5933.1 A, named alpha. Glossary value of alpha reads 6.775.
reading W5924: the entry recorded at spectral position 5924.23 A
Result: 6.893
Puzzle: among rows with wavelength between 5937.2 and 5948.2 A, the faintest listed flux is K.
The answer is 5.966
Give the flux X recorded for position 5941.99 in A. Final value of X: 6.539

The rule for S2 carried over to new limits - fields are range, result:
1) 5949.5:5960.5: 6.12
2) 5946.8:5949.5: 7.448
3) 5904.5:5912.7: 5.539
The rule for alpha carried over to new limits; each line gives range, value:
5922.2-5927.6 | 7.151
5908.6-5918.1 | 7.103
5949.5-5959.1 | 7.201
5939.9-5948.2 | 7.506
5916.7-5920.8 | 6.767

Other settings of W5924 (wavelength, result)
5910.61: 6.746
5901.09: 5.966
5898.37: 7.799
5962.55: 7.064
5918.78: 6.396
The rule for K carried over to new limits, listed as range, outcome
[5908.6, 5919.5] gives 6.324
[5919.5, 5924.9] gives 6.767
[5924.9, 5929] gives 6.602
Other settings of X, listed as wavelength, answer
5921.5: 7.107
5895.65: 7.688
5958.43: 6.12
